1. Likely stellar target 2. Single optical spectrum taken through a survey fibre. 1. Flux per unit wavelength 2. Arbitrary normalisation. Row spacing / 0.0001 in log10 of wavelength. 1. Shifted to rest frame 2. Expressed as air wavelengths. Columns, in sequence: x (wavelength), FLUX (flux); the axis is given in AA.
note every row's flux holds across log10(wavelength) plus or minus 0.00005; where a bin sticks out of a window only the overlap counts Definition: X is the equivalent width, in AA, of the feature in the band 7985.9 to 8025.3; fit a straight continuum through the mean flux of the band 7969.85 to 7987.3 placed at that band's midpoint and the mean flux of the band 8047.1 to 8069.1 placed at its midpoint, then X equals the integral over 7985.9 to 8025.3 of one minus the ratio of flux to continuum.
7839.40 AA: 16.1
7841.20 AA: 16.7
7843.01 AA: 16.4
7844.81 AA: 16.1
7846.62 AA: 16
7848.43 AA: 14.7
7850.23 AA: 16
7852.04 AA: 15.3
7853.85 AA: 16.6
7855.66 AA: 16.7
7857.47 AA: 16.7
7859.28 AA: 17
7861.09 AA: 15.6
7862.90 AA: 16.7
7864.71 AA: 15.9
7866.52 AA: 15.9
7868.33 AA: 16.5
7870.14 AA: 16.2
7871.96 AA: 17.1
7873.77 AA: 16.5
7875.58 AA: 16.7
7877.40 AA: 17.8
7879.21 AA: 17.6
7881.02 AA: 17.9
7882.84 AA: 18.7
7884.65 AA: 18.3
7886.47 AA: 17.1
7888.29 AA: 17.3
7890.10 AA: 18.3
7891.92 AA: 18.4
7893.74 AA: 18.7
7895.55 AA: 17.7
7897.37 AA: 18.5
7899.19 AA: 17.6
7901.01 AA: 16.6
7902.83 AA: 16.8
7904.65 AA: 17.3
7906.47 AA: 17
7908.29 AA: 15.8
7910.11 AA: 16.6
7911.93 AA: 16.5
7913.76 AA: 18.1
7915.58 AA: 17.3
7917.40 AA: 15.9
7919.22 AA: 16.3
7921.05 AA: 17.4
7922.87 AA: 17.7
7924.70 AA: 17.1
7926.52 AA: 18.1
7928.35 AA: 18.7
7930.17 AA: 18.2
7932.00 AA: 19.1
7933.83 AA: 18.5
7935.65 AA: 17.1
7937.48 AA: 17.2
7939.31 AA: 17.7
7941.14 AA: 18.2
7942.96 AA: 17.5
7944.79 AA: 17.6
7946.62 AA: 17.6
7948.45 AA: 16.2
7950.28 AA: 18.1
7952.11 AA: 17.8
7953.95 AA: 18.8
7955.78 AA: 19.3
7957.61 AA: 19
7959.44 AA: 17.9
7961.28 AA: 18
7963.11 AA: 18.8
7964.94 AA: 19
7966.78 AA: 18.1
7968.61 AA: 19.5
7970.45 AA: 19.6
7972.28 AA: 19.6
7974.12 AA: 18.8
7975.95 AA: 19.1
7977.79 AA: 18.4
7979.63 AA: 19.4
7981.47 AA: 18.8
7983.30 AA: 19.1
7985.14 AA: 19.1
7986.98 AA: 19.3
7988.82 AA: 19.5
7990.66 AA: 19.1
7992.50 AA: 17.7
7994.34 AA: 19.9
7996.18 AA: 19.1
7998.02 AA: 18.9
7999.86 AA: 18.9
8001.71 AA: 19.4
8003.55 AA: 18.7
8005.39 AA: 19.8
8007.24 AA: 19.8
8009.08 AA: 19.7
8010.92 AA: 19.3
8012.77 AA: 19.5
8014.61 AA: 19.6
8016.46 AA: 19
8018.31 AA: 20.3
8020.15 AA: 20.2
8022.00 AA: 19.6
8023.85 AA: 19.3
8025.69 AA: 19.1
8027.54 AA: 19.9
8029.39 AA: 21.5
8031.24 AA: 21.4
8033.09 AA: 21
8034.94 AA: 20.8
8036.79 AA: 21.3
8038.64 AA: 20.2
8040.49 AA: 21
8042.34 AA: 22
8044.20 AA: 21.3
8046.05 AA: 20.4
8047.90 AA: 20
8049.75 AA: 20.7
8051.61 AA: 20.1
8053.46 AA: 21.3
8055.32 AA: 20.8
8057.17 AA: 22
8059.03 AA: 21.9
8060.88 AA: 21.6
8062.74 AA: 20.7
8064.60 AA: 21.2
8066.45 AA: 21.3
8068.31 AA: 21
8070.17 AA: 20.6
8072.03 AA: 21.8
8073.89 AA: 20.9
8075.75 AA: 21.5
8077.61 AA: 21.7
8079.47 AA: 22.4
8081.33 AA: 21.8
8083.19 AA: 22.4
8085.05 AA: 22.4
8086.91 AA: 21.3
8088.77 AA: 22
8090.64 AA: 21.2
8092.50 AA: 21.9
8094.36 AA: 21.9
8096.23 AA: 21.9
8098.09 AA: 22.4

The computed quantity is 0.8 AA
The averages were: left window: 19.1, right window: 21.1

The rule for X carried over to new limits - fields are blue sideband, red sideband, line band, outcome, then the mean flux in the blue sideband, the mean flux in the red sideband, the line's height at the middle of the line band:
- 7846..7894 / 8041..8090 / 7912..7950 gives 1.5 AA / 16.9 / 21.3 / 18.3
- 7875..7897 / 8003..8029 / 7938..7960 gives 0.9 AA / 17.9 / 19.6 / 18.7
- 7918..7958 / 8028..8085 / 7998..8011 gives 0.3 AA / 17.8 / 21.2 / 19.7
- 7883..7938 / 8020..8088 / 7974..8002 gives 0.6 AA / 17.5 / 21.1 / 19.4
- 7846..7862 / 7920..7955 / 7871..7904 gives -1.7 AA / 16.1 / 17.8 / 16.8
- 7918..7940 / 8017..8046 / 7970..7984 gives 0.0 AA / 17.7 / 20.6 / 19.1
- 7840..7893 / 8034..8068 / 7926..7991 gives 1.4 AA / 16.8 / 21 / 18.9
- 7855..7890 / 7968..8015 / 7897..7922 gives 1.0 AA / 17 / 19.2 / 17.7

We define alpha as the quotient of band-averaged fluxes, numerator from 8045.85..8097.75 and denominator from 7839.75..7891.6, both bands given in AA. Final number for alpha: 1.28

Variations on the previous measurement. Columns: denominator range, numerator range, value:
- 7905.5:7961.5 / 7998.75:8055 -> 1.15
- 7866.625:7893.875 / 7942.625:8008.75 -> 1.08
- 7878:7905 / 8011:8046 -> 1.14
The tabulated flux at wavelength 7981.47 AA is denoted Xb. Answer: 18.8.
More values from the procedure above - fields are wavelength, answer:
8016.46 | 19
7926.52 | 18.1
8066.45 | 21.3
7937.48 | 17.2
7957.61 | 19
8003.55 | 18.7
